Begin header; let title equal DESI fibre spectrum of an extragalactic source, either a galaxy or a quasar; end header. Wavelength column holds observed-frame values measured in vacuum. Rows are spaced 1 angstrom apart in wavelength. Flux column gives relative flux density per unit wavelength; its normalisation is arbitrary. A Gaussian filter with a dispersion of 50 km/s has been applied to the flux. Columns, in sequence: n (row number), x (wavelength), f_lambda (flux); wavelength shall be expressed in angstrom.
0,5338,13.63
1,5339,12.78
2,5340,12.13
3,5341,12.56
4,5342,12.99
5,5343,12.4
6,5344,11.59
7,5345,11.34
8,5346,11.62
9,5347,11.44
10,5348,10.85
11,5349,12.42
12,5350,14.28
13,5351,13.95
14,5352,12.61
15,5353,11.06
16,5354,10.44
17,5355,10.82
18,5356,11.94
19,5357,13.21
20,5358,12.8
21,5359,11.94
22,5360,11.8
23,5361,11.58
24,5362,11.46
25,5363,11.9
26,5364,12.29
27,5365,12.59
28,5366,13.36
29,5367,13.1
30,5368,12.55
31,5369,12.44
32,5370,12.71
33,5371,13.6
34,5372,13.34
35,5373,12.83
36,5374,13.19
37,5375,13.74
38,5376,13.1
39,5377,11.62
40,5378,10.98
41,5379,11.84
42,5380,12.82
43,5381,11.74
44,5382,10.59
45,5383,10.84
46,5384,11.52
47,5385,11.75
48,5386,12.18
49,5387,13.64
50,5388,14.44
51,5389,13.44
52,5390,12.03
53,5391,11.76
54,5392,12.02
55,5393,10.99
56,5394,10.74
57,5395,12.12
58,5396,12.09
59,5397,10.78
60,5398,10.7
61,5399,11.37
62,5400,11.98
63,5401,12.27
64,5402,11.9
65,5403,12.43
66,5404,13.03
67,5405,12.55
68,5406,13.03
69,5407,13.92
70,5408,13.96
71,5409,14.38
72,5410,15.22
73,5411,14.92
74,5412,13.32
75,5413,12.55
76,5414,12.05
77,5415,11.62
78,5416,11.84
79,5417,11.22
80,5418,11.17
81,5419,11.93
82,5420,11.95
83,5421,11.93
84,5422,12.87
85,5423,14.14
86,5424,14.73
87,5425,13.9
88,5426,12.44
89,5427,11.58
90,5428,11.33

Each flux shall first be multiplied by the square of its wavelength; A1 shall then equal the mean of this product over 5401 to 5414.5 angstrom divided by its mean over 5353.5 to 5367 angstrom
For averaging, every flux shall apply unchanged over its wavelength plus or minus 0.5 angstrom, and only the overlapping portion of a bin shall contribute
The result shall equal 1.12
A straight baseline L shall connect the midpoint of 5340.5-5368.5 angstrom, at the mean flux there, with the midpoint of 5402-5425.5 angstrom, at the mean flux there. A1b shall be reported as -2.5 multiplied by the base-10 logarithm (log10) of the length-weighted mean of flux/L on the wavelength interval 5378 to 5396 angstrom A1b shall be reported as 0.054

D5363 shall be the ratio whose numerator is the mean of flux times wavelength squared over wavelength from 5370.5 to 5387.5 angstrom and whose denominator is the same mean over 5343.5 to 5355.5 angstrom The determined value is 1.0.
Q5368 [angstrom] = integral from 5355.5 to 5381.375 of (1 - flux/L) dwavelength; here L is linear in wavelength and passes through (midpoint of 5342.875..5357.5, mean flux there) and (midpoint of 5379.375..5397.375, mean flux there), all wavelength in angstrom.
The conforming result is -1.08 angstrom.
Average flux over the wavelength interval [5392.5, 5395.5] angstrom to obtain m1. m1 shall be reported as 11.3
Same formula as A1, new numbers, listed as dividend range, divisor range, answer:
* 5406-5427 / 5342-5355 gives 1.11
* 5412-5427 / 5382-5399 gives 1.06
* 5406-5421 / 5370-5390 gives 1.04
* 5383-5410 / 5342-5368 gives 1.04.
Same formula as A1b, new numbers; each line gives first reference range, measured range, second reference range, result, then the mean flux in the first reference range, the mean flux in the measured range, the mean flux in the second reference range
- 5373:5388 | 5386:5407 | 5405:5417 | 0.05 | 12.2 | 12.2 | 13.2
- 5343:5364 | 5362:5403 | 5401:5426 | 0.02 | 12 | 12.2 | 12.9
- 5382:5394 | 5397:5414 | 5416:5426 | -0.04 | 12.1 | 12.9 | 12.6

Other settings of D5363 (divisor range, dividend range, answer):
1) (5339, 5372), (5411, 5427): 1.05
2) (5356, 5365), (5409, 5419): 1.07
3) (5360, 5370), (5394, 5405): 0.97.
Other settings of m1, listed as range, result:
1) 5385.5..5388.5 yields 13.4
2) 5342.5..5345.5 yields 11.8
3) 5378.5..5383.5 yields 11.6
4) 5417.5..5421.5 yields 11.7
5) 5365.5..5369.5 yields 12.9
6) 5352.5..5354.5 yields 10.8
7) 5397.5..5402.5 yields 11.6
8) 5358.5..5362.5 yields 11.7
